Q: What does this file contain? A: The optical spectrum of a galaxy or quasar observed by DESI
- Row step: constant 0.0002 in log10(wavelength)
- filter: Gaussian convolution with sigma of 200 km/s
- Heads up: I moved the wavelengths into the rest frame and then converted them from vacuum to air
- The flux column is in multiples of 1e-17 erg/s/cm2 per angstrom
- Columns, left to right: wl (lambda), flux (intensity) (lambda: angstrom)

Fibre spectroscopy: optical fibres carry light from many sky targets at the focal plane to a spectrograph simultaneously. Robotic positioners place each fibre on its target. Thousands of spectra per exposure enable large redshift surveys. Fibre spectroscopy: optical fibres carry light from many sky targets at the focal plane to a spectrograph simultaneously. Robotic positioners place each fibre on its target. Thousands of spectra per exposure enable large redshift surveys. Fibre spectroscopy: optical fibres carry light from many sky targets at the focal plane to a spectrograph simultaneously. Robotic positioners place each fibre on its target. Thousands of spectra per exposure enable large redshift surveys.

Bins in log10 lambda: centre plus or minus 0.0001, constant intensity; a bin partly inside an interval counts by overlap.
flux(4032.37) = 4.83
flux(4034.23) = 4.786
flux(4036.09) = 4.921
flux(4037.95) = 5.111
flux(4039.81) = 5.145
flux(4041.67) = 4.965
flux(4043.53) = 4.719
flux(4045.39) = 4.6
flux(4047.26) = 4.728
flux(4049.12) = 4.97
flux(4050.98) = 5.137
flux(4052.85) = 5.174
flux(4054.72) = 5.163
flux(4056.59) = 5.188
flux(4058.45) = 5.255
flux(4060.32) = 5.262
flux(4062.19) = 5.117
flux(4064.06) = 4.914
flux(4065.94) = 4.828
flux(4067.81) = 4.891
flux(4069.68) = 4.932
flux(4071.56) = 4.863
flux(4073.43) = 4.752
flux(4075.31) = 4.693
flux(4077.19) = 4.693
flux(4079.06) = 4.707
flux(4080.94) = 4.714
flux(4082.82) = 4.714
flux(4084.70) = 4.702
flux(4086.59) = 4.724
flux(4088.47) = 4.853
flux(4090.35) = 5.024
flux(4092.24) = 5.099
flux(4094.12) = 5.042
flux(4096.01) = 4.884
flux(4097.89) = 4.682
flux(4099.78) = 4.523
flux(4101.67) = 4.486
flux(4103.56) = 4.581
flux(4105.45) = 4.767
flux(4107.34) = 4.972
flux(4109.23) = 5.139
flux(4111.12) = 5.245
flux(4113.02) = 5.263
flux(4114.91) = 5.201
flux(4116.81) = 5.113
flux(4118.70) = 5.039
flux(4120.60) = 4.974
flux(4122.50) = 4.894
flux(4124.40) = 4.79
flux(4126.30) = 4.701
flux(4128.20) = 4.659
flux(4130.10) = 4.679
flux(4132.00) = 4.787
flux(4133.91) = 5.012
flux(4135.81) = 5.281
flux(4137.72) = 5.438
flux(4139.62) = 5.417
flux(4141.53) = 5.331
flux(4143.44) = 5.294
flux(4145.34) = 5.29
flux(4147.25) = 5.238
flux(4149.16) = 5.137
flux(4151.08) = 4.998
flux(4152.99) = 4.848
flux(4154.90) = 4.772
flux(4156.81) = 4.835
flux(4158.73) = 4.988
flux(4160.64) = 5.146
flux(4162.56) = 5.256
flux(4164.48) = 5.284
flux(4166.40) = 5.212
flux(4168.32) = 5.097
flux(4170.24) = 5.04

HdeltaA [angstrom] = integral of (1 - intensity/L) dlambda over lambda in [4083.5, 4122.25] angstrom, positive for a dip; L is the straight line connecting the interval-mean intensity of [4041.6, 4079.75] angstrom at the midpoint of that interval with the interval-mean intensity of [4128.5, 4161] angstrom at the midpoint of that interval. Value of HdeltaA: 0.7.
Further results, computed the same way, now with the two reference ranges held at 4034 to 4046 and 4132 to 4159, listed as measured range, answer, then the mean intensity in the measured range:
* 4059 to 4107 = 1.7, 4.82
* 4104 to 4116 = -0.1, 5.08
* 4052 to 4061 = -0.5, 5.21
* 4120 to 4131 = 0.7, 4.78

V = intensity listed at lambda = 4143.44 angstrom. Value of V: 5.294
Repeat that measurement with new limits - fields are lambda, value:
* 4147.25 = 5.238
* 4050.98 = 5.137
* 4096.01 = 4.884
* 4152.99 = 4.848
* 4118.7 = 5.039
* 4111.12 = 5.245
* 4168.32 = 5.097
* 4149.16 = 5.137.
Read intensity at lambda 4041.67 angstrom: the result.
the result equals 4.965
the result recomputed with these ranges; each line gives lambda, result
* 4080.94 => 4.714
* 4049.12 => 4.97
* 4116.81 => 5.113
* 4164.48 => 5.284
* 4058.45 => 5.255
